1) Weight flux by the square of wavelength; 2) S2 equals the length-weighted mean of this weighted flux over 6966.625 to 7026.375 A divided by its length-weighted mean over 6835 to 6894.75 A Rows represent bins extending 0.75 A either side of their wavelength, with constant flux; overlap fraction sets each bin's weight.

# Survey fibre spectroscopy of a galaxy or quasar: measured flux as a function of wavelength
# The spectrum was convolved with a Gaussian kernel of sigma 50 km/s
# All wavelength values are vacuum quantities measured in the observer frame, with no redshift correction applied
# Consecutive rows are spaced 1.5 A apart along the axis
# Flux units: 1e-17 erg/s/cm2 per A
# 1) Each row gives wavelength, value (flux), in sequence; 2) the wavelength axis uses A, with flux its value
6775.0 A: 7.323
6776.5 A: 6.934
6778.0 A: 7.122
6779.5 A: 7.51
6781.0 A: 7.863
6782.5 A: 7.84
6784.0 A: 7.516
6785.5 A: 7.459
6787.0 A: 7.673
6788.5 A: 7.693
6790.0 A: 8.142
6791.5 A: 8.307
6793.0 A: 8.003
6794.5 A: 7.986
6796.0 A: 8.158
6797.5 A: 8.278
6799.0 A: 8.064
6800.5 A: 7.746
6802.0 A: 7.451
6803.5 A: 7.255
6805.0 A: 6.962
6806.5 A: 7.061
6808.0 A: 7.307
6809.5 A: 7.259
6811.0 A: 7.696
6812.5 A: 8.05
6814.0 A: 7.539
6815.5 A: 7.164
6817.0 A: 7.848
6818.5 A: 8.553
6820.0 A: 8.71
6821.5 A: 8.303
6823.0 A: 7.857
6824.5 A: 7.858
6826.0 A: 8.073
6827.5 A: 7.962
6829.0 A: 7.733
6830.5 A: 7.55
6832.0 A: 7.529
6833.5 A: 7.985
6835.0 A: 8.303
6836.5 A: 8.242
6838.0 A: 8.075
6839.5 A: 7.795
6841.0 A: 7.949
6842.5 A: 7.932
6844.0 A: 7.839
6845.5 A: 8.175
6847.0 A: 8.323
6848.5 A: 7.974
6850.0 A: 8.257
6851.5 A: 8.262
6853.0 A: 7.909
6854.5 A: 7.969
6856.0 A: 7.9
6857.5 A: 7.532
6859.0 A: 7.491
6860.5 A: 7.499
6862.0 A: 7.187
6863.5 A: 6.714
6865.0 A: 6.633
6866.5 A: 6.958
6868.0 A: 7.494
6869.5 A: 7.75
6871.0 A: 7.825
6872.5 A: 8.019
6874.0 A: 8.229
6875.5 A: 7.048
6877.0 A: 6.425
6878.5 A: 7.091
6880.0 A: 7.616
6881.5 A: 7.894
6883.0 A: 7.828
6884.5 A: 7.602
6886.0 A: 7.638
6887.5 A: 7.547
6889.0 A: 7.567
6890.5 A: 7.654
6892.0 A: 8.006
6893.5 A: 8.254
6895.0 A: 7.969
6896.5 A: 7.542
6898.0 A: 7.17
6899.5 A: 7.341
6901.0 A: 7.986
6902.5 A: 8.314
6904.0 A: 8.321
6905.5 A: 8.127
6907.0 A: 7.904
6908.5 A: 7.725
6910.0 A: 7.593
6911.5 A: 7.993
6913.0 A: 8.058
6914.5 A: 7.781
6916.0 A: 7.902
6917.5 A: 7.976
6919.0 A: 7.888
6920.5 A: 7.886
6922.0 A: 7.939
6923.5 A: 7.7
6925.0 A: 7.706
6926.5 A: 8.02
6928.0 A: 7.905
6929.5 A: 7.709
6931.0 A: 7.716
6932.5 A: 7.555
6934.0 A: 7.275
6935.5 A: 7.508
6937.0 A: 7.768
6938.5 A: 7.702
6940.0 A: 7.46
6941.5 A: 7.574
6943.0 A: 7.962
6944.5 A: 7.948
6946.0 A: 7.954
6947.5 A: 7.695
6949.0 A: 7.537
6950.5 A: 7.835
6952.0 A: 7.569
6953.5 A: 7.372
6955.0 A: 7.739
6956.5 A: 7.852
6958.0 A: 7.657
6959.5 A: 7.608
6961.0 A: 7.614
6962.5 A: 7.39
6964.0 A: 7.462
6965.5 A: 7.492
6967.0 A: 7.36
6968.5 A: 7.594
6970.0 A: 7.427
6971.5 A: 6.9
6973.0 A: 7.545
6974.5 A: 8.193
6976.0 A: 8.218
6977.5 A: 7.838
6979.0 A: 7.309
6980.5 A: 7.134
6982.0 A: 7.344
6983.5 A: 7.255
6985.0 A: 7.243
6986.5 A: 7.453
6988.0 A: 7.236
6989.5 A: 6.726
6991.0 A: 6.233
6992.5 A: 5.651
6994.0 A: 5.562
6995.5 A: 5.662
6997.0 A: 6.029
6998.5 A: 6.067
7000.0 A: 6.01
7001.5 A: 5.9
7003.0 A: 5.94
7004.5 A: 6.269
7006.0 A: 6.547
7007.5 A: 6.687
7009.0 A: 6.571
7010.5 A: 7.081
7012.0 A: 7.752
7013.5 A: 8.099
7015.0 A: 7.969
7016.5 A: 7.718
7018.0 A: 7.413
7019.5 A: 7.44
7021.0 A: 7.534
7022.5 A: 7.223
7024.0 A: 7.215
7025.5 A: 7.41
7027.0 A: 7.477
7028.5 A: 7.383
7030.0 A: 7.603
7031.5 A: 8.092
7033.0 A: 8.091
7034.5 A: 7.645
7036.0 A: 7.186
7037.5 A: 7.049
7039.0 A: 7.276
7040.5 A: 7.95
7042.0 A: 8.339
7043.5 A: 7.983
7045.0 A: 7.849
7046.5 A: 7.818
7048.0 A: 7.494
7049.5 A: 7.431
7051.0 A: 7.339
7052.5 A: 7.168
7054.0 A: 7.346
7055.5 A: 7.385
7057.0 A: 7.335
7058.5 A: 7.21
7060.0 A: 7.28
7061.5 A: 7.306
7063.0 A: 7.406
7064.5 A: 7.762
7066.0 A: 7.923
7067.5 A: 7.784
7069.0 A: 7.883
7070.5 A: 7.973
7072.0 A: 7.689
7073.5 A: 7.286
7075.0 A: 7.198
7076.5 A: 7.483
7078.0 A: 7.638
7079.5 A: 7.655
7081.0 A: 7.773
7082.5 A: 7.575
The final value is 0.9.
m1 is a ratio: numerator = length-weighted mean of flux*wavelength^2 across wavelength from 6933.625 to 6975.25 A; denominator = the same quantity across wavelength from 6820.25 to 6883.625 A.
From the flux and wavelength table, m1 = 1.0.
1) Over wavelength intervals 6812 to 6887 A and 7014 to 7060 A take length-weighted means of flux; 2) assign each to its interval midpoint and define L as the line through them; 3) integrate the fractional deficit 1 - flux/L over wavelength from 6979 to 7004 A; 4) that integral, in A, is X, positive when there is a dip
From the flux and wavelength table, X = 3.6 A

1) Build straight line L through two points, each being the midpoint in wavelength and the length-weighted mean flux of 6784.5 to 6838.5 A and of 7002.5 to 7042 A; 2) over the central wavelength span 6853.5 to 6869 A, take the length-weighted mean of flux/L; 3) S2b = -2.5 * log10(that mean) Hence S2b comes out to 0.05 mag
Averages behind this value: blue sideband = 7.83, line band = 7.35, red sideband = 7.36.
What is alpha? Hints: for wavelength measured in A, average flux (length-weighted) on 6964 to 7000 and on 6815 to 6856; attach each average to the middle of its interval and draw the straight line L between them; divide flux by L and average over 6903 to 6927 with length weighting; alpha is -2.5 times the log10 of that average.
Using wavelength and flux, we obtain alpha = -0.063 mag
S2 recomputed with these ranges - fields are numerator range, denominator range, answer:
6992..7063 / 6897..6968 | 0.95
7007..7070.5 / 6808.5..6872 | 1.02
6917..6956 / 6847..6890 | 1.04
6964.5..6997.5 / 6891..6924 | 0.92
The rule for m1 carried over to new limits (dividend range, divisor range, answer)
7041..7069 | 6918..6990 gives 1.03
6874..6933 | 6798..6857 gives 1.01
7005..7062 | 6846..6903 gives 1.02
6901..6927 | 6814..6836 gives 1.02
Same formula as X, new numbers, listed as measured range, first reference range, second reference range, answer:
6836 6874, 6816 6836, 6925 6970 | 0.8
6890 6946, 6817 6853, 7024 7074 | 0.4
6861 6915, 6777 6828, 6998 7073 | -0.1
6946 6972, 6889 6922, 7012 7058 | 0.7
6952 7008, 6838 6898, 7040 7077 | 4.4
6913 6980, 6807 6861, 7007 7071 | 0.1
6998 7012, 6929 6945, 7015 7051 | 2.2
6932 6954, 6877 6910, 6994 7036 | -0.6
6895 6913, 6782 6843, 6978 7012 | -1.6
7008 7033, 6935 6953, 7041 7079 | 0.4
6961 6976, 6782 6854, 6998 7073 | 0.0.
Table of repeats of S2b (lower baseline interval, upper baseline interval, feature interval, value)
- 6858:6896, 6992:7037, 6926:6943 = -0.05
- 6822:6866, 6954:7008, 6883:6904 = -0.03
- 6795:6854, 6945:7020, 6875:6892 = 0.02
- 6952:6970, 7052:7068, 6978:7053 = 0.05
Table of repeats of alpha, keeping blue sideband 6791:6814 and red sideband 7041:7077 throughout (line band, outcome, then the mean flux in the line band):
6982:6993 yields 0.11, 6.89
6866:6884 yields 0.02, 7.52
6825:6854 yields -0.04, 7.99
